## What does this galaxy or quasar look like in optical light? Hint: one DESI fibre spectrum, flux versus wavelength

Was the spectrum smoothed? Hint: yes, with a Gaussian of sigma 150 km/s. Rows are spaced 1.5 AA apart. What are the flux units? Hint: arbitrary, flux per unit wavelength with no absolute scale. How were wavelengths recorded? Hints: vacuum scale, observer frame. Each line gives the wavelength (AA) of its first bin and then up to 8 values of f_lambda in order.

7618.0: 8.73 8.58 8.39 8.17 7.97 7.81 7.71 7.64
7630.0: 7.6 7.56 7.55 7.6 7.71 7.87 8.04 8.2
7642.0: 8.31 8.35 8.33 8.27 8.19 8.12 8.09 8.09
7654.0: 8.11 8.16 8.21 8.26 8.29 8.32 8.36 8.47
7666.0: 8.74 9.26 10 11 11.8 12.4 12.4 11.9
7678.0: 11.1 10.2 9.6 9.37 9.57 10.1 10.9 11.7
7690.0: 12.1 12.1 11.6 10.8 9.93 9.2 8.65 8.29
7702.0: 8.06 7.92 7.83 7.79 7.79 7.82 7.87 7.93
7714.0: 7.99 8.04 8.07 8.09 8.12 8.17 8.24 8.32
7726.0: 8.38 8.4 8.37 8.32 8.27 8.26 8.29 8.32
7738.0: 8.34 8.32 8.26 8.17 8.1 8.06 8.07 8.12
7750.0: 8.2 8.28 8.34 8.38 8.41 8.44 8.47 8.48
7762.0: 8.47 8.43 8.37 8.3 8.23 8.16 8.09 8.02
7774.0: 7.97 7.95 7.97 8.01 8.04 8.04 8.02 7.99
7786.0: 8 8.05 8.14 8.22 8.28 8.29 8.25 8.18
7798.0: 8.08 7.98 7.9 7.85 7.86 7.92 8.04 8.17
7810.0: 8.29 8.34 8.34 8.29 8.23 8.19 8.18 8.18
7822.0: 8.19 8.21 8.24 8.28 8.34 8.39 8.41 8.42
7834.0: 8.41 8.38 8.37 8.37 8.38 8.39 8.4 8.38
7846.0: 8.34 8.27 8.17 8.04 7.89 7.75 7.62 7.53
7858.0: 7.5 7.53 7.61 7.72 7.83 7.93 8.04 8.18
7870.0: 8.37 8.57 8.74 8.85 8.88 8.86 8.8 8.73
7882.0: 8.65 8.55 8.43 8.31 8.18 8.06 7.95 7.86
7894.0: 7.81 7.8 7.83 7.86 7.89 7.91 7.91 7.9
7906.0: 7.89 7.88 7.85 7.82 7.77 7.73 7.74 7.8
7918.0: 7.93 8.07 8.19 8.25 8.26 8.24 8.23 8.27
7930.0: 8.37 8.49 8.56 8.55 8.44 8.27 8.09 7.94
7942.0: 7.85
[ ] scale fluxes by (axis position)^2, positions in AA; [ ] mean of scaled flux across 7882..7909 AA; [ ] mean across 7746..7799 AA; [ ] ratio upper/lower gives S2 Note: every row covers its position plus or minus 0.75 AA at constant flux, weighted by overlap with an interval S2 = 1.01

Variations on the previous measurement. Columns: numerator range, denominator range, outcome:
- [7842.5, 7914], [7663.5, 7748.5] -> 0.92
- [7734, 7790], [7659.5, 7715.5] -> 0.87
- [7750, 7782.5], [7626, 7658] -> 1.06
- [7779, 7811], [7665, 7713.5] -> 0.84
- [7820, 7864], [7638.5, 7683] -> 0.92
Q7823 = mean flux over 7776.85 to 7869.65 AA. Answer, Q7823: 8.11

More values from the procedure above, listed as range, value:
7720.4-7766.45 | 8.3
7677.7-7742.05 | 8.93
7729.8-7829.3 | 8.19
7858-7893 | 8.27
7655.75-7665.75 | 8.33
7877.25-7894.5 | 8.34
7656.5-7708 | 9.81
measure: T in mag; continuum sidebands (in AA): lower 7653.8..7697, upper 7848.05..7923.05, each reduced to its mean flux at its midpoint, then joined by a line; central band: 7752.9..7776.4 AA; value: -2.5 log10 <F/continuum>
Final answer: 0.120 mag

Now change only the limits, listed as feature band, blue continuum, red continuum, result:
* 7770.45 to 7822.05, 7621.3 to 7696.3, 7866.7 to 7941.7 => 0.069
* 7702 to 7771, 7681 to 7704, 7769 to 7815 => 0.119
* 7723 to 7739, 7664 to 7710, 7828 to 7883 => 0.146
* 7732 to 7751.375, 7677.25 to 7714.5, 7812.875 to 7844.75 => 0.107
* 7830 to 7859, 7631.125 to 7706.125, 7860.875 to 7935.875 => 0.035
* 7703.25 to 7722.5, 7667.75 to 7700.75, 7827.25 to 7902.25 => 0.278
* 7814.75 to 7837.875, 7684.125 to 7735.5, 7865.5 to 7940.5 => 0.022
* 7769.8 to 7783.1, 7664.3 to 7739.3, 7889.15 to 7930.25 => 0.102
